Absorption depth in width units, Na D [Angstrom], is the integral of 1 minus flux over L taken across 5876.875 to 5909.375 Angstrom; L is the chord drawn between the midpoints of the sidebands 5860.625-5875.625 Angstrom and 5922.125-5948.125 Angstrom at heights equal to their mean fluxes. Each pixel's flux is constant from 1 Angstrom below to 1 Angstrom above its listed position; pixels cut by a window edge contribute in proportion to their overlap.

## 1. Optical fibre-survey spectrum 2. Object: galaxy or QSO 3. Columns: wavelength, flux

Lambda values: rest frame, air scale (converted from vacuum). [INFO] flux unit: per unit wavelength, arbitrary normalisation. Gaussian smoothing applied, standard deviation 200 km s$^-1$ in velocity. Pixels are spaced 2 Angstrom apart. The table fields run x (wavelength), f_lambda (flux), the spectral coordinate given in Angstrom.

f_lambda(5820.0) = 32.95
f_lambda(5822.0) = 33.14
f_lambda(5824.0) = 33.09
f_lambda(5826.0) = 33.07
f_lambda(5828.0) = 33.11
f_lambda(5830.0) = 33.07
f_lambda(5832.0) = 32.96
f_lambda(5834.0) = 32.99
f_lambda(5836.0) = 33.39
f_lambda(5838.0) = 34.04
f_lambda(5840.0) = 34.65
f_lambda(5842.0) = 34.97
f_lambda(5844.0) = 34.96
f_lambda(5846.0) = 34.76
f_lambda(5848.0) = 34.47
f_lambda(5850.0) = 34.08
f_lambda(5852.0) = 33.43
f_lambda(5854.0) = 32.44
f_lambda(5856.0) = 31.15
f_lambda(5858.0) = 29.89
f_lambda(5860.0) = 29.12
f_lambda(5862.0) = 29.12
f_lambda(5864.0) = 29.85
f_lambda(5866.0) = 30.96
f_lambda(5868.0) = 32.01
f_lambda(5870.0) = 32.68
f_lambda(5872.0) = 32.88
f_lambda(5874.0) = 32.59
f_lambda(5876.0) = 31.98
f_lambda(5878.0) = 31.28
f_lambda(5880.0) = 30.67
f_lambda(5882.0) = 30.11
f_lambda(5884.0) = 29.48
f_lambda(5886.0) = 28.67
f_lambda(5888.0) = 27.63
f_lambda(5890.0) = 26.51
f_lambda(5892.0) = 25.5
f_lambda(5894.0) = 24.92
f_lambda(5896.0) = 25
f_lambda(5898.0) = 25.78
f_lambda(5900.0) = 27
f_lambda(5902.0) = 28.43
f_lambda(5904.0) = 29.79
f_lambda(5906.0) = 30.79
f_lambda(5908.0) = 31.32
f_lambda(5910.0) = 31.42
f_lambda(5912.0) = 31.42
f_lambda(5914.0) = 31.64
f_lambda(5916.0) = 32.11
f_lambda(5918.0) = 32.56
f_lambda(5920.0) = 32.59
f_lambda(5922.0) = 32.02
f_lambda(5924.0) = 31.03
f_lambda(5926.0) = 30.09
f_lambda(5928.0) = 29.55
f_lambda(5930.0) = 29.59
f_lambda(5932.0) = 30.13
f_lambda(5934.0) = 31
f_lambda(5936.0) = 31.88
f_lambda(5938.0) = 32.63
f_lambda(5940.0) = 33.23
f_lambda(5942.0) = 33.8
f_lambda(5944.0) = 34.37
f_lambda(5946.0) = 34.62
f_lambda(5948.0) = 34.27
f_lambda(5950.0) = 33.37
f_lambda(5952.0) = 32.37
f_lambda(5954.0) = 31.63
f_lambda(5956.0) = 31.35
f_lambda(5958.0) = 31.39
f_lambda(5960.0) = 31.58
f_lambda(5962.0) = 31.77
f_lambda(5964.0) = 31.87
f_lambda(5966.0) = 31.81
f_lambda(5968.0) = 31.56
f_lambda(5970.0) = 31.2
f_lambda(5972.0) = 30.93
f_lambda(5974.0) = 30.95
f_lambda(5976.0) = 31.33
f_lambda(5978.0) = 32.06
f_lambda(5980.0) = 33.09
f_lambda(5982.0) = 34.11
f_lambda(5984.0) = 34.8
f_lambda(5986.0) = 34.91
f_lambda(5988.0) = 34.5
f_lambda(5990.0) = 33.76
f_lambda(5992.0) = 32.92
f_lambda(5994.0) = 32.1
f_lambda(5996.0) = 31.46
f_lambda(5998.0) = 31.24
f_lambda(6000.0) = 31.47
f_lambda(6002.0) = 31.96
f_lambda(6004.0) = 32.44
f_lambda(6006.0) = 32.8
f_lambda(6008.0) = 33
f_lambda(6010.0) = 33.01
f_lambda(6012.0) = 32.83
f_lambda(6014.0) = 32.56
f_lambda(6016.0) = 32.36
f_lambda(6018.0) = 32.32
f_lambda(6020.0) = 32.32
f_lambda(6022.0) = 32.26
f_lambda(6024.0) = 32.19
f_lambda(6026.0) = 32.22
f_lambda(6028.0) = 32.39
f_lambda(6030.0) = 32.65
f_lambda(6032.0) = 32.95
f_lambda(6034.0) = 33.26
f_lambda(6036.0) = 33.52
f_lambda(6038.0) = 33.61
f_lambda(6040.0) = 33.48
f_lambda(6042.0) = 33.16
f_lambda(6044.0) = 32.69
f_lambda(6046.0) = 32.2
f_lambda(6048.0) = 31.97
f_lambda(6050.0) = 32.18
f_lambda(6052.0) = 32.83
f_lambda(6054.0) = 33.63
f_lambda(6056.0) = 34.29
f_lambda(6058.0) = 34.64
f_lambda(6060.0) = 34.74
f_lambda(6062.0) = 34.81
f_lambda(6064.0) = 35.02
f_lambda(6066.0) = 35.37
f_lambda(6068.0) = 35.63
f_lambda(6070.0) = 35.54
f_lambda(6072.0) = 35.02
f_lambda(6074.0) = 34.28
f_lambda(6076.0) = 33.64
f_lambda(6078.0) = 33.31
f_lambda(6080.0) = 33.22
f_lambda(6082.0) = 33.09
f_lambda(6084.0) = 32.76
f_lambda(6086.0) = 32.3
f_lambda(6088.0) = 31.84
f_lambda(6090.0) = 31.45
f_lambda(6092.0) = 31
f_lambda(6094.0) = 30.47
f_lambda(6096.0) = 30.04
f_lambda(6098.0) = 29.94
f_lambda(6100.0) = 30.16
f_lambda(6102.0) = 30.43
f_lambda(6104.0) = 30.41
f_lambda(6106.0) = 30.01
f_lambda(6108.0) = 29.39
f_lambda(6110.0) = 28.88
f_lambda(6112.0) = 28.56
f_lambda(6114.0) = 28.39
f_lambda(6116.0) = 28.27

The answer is 3.3 Angstrom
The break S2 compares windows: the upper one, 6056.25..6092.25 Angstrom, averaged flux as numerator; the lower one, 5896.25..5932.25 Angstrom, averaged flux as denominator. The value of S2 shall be 1.12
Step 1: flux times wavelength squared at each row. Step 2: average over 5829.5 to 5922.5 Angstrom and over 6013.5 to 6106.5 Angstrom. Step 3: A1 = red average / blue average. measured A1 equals 1.12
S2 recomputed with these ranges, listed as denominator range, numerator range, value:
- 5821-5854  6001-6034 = 0.96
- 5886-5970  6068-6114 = 1.03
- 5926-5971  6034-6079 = 1.06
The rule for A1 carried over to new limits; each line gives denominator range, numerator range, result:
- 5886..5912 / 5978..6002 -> 1.22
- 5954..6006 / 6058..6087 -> 1.09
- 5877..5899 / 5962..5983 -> 1.18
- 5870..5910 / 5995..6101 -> 1.19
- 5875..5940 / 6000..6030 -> 1.13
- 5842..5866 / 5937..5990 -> 1.05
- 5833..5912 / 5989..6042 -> 1.11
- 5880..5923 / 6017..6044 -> 1.17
